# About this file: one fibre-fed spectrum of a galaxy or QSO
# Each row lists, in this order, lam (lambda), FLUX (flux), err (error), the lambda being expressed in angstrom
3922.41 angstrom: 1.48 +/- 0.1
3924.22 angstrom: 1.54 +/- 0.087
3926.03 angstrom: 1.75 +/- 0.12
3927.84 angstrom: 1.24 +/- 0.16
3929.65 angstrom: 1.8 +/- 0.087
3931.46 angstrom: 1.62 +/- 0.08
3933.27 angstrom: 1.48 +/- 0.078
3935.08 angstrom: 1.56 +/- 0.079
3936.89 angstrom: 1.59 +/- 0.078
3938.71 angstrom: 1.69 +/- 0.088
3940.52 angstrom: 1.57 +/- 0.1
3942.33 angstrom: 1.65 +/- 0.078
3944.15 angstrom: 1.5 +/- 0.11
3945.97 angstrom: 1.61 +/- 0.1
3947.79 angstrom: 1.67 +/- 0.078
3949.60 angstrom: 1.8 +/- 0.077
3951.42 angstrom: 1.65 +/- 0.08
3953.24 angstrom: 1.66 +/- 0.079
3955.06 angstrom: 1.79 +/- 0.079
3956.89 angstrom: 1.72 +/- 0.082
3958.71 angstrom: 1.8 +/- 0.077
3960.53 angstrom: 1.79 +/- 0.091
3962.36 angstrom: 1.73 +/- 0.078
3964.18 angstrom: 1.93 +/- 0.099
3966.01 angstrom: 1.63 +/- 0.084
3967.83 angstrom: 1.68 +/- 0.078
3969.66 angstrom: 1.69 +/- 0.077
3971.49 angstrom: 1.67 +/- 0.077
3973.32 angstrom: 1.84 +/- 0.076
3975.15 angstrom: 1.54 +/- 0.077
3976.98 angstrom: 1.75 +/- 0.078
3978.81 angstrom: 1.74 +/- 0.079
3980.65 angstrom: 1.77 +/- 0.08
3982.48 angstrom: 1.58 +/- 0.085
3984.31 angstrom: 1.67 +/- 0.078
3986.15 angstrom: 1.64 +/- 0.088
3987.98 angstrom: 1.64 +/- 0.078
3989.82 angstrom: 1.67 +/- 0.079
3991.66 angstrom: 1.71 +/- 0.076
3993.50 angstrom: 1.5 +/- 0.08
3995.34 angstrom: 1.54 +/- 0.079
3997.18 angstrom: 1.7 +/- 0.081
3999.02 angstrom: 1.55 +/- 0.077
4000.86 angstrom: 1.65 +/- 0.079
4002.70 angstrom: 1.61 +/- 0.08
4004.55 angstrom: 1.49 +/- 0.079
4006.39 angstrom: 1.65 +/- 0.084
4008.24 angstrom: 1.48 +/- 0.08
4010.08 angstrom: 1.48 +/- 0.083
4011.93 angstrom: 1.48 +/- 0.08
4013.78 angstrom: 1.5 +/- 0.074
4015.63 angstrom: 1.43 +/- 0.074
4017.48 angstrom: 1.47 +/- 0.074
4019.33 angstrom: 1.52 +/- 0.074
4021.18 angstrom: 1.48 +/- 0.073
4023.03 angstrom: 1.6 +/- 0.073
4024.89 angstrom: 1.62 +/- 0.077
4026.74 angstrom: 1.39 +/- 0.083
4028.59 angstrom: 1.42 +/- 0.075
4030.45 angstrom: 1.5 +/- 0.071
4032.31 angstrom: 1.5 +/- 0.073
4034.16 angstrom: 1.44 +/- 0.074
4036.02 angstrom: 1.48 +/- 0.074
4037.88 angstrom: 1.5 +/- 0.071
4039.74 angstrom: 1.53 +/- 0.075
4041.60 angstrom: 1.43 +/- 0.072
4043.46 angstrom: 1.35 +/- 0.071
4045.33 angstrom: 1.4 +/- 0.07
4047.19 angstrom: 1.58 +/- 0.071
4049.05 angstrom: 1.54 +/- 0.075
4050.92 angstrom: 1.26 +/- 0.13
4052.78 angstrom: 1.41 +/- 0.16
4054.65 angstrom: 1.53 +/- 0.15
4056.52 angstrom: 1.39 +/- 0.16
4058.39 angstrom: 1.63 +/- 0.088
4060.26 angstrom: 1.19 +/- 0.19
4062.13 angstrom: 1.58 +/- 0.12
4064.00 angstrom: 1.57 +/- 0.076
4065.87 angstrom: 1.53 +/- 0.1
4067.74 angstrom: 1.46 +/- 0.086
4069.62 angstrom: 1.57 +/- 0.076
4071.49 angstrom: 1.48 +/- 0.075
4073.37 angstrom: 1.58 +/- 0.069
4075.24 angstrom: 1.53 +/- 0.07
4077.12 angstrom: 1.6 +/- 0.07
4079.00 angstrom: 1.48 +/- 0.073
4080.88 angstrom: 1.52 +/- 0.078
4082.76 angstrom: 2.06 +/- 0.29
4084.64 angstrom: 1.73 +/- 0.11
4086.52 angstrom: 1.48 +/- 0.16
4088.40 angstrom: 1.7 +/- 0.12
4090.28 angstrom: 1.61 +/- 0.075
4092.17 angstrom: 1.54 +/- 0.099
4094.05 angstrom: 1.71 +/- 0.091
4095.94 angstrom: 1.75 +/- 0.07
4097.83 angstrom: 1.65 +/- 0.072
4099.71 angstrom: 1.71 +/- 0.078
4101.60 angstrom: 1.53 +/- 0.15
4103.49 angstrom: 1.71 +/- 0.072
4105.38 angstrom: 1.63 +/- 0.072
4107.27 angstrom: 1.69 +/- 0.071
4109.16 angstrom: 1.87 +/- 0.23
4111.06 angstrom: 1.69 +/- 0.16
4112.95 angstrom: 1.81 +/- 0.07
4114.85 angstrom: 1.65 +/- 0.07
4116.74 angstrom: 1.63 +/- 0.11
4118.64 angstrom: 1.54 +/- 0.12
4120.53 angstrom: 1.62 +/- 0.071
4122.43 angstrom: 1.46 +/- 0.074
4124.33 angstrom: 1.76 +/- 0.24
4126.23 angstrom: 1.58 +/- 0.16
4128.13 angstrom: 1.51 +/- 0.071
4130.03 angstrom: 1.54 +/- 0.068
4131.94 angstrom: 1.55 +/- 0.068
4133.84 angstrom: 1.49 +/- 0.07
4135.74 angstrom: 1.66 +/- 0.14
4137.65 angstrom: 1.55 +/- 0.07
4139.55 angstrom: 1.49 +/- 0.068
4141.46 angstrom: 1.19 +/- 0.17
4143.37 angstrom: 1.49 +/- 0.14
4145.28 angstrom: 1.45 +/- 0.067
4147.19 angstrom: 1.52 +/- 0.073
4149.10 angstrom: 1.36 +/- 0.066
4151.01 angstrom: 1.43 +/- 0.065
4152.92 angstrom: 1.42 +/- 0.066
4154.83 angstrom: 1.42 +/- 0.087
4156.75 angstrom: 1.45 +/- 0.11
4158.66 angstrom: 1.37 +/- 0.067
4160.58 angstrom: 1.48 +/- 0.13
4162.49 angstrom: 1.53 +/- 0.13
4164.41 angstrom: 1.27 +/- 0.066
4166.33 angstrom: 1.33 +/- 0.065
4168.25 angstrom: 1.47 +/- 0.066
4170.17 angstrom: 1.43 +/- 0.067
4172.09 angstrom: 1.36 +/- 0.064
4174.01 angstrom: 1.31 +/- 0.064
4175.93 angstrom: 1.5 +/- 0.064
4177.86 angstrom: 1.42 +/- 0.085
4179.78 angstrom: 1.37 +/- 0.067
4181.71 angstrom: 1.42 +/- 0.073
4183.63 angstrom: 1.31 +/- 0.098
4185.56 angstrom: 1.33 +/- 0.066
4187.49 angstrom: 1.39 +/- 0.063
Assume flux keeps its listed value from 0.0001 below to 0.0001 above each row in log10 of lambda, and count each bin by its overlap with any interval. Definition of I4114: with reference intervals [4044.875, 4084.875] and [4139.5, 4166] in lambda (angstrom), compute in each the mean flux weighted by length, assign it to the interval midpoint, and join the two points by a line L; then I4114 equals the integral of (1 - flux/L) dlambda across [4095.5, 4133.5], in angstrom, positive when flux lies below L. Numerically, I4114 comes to -4.6 angstrom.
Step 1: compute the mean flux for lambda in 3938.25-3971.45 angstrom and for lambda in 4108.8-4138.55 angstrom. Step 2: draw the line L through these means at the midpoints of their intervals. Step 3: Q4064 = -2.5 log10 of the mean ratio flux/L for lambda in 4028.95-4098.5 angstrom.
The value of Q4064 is 0.07 mag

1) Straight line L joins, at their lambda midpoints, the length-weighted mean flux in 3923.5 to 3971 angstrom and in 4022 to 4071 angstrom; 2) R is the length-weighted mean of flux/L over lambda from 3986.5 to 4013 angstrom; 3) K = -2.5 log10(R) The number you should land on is -0.013 mag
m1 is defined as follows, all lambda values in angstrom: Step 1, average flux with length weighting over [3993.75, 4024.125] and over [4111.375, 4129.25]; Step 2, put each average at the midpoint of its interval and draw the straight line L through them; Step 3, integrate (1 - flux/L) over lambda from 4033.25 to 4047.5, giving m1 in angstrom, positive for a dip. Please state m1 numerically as 0.9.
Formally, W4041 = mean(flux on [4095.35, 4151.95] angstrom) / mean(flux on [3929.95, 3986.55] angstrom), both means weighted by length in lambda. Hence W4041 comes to 0.94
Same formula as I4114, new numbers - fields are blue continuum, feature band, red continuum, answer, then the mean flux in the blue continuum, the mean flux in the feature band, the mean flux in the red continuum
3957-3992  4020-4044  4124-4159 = 2.19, 1.71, 1.48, 1.48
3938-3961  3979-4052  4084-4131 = 5.84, 1.68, 1.53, 1.64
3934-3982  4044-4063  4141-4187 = 1.33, 1.69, 1.45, 1.4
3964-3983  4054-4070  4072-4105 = 1.57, 1.7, 1.49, 1.64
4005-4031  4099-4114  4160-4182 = -2.68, 1.5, 1.7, 1.41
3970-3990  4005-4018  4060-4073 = 0.95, 1.68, 1.5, 1.5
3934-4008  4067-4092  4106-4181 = -0.59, 1.66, 1.6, 1.5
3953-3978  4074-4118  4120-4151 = -2.89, 1.73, 1.66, 1.51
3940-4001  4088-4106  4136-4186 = -1.80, 1.68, 1.65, 1.41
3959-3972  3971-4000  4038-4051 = 0.17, 1.74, 1.66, 1.46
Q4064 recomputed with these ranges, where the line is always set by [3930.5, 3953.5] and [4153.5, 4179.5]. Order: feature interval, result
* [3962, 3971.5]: -0.086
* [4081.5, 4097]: -0.145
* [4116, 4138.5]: -0.091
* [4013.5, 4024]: 0.034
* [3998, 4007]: -0.019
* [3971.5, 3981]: -0.087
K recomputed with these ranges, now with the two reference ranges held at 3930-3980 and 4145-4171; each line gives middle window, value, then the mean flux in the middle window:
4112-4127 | -0.112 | 1.63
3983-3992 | -0.013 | 1.66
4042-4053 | 0.101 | 1.42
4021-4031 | 0.062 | 1.5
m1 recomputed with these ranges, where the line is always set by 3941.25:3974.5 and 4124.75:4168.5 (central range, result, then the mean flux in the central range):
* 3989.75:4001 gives 0.3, 1.61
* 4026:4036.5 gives 1.0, 1.46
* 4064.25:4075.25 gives 0.2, 1.53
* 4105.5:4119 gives -1.7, 1.7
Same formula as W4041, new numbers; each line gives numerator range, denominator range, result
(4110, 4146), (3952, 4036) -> 0.97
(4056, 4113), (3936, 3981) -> 0.95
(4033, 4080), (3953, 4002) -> 0.88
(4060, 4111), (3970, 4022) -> 1.01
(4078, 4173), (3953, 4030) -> 0.96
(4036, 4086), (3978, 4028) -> 0.96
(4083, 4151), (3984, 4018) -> 1.02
